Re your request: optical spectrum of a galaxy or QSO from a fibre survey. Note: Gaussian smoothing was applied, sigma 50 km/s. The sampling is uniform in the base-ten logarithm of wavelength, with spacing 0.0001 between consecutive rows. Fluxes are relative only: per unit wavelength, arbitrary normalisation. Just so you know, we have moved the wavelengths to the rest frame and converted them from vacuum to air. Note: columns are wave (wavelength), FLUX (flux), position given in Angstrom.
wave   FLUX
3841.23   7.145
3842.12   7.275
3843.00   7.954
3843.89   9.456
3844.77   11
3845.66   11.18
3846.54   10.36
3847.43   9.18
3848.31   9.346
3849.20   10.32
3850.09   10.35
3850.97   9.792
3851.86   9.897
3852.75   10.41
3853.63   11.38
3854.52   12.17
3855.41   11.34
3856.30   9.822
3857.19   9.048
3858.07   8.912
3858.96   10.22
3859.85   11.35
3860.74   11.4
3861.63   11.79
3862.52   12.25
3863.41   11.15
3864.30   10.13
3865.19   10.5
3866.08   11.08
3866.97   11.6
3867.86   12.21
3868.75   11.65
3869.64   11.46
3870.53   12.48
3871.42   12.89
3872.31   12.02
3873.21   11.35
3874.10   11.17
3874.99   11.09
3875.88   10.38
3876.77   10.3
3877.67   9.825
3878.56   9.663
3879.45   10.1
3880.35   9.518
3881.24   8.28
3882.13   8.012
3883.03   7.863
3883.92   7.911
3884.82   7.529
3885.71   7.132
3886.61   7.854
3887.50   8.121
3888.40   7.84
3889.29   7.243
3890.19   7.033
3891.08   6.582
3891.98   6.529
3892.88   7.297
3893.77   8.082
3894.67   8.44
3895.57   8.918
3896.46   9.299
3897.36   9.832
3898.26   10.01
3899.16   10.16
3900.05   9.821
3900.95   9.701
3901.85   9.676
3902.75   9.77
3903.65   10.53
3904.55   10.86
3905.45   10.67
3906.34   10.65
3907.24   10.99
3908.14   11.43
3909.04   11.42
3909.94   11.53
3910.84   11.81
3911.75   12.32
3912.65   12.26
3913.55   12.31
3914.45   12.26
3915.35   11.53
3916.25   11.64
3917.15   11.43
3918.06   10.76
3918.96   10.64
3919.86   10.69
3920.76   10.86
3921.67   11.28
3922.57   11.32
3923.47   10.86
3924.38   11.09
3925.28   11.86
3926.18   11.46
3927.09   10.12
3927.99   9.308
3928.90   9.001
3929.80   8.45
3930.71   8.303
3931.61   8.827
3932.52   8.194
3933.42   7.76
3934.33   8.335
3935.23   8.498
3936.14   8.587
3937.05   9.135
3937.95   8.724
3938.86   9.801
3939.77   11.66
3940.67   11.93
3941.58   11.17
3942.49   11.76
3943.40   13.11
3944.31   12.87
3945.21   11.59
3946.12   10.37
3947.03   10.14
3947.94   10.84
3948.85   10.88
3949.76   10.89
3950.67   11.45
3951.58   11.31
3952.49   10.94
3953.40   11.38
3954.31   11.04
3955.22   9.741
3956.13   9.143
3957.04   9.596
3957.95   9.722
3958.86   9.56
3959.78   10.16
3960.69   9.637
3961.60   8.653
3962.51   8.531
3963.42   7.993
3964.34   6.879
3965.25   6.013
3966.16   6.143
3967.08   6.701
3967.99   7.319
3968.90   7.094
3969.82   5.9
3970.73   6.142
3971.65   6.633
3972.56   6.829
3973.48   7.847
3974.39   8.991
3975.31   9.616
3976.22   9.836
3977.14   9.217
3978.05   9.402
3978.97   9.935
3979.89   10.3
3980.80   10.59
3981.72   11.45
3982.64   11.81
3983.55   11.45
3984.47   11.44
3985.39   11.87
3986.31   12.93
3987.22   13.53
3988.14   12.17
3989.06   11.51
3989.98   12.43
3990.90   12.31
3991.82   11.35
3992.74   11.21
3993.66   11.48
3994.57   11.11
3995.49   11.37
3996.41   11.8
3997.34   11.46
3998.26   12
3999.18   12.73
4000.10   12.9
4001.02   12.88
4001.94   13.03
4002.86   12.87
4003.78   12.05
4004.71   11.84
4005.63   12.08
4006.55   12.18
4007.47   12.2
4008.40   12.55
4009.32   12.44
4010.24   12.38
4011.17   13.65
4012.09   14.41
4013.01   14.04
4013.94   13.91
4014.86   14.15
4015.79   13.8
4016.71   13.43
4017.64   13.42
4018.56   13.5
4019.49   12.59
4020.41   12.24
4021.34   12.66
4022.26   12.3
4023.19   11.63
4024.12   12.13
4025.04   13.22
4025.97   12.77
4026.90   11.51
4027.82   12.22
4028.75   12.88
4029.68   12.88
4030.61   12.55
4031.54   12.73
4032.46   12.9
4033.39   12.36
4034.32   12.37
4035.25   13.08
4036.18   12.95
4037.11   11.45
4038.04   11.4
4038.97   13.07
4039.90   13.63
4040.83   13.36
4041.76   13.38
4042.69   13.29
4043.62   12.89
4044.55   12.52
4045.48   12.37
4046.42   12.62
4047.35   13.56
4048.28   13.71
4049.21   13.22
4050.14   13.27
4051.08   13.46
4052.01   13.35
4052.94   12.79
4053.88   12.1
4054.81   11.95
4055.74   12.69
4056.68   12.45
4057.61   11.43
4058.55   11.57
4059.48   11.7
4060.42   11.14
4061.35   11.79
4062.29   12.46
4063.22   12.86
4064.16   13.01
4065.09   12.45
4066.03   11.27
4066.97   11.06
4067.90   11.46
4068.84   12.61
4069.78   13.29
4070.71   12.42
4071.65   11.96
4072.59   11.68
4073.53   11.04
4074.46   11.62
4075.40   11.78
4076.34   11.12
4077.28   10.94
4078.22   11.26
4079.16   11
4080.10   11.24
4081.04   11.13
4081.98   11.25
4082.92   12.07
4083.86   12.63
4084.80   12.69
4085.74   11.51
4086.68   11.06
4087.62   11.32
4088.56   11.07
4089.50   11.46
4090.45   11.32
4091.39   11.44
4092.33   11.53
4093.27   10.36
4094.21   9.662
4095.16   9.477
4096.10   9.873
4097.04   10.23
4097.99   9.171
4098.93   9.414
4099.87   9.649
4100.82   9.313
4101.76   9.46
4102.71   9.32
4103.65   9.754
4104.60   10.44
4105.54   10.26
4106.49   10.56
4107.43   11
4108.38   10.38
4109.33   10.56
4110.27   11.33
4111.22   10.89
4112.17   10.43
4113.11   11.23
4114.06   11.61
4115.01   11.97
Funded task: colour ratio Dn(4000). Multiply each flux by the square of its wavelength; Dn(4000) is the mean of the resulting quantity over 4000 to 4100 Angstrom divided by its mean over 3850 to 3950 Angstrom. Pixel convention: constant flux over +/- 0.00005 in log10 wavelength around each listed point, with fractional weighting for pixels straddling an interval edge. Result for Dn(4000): 1.29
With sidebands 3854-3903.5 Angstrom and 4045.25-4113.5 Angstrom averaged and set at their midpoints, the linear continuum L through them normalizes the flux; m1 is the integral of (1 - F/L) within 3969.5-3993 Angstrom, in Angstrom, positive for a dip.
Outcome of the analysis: 0.8 Angstrom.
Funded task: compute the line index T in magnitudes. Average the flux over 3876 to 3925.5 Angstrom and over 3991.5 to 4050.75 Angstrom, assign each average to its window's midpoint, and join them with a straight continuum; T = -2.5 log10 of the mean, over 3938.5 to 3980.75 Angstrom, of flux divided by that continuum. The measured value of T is 0.18 mag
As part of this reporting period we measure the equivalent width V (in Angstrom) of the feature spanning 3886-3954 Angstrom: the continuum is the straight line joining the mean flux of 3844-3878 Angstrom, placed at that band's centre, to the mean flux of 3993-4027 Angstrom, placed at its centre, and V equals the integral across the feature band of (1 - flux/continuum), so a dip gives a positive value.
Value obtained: 8.3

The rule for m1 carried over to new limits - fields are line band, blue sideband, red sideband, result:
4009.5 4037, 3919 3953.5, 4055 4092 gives -4.0 Angstrom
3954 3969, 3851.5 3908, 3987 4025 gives 4.0 Angstrom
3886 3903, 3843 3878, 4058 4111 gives 3.7 Angstrom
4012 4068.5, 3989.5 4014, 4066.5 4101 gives -4.1 Angstrom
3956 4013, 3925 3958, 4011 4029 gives 6.3 Angstrom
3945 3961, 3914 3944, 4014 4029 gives 0.7 Angstrom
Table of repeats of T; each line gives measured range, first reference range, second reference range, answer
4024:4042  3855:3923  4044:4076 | -0.06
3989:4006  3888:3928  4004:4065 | 0.00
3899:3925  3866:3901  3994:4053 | -0.10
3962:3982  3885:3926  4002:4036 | 0.39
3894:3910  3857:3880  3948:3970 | 0.02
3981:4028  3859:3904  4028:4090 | -0.09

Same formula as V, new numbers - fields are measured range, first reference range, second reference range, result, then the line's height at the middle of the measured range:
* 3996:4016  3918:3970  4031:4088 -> -3.0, 11.1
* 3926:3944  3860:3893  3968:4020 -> 1.5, 10.6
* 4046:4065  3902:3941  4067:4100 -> -2.5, 11.1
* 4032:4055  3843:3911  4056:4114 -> -4.1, 10.9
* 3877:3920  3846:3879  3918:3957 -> 3.8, 10.6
